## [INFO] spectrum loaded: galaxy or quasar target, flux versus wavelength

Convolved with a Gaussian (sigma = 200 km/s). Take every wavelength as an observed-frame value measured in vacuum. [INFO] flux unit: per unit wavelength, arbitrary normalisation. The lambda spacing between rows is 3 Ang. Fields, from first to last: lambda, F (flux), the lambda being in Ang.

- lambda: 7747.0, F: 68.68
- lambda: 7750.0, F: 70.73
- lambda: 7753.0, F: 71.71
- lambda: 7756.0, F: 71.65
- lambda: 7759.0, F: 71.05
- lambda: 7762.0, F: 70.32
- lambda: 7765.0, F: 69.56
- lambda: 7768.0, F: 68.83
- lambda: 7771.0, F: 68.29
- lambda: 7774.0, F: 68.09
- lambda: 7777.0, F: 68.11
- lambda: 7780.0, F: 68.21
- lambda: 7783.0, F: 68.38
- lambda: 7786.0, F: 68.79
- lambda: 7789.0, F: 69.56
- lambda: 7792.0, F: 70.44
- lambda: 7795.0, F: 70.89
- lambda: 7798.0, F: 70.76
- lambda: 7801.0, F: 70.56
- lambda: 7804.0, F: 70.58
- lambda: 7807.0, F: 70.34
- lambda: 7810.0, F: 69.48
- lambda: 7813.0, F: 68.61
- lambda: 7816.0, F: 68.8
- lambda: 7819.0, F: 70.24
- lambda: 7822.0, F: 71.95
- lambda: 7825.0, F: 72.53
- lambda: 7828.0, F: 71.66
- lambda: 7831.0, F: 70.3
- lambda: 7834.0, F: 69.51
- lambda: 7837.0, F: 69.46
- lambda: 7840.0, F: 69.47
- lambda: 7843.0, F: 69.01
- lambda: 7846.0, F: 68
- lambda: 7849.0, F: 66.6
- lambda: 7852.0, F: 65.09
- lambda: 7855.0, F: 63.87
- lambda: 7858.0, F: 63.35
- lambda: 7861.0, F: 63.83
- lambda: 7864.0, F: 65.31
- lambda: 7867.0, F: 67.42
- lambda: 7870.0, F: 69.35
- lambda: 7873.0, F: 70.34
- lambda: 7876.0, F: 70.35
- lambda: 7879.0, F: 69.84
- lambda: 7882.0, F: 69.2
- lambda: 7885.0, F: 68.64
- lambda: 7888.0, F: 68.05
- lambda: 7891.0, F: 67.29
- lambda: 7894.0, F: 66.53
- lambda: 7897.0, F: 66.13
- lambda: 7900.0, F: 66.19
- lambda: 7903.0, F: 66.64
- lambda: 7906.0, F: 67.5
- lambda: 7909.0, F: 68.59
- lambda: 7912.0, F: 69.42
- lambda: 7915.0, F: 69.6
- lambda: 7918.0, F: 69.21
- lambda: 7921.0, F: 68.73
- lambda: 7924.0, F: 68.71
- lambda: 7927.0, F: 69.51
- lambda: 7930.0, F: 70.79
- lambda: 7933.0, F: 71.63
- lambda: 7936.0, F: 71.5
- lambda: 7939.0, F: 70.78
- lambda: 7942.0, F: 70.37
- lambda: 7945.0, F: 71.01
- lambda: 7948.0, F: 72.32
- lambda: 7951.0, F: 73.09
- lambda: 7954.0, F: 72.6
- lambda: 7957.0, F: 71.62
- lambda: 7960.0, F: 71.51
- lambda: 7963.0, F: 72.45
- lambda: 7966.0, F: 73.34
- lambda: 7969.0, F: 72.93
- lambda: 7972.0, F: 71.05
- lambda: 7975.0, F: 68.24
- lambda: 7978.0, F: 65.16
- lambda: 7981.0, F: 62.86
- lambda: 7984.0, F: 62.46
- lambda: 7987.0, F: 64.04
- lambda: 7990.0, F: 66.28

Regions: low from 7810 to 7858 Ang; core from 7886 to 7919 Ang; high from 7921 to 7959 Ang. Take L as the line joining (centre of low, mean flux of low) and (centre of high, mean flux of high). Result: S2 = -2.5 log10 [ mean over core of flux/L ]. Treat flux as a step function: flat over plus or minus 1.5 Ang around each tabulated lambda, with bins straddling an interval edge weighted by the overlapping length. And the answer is 0.040 mag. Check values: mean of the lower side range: 68.8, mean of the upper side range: 71.1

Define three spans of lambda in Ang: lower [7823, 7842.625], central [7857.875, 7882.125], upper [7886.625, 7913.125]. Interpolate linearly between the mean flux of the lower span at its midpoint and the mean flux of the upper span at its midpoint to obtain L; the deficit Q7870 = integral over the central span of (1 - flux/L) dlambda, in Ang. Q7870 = 0.31 Ang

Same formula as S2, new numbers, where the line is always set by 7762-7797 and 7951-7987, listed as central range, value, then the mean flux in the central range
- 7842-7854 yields 0.04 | 67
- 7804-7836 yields -0.02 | 70.3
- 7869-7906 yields 0.02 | 68.2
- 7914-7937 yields -0.01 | 69.9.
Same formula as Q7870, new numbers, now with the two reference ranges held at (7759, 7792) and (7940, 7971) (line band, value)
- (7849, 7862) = 1.11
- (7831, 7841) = 0.06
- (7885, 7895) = 0.48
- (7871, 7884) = 0.16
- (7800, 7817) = -0.04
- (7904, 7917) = 0.47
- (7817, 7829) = -0.29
